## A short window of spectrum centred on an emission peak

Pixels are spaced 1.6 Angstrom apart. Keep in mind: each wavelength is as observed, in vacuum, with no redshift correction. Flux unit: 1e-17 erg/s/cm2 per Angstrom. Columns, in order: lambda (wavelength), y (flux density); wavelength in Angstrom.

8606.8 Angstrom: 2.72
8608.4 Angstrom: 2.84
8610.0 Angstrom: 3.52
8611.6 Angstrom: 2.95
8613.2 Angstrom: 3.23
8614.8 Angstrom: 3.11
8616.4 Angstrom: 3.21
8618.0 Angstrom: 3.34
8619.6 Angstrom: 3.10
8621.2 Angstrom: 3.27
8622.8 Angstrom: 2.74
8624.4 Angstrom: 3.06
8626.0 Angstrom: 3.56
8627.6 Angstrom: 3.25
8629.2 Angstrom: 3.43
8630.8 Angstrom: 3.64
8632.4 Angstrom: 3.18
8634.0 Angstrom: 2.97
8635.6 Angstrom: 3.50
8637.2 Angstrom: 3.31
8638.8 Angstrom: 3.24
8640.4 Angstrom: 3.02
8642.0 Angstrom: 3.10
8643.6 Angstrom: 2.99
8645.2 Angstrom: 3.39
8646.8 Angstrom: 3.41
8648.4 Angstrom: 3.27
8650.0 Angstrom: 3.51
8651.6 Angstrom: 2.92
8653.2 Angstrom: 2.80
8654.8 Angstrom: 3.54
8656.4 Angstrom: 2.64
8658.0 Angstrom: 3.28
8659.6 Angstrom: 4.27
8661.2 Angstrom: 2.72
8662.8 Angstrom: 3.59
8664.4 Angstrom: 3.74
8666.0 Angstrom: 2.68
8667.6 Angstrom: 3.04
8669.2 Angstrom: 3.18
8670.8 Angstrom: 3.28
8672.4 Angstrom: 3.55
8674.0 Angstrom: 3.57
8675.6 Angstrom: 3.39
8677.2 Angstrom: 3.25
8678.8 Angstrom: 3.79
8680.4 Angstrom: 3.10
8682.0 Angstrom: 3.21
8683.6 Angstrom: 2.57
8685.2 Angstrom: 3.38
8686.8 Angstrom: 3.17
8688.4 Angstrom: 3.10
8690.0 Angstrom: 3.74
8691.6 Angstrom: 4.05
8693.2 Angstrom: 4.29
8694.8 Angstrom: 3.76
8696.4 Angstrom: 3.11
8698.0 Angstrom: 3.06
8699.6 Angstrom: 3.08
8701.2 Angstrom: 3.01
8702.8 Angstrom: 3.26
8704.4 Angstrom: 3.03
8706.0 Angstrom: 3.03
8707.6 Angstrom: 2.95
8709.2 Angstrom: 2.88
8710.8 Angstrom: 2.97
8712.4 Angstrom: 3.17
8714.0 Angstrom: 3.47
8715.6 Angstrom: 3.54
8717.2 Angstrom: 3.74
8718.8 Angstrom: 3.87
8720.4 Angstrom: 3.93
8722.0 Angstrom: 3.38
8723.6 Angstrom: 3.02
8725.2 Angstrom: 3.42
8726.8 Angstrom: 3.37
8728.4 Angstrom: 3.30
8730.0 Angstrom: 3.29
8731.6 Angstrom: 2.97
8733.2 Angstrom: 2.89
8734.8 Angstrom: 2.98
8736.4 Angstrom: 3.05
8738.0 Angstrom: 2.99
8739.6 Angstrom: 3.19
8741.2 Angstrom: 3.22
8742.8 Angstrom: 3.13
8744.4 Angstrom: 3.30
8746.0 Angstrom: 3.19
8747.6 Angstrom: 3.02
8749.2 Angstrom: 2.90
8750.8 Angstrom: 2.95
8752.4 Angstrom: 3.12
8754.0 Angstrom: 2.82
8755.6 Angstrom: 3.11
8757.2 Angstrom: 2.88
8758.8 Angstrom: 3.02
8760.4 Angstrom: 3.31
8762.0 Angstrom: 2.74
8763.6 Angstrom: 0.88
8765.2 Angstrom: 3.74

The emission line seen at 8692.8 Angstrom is H-alpha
